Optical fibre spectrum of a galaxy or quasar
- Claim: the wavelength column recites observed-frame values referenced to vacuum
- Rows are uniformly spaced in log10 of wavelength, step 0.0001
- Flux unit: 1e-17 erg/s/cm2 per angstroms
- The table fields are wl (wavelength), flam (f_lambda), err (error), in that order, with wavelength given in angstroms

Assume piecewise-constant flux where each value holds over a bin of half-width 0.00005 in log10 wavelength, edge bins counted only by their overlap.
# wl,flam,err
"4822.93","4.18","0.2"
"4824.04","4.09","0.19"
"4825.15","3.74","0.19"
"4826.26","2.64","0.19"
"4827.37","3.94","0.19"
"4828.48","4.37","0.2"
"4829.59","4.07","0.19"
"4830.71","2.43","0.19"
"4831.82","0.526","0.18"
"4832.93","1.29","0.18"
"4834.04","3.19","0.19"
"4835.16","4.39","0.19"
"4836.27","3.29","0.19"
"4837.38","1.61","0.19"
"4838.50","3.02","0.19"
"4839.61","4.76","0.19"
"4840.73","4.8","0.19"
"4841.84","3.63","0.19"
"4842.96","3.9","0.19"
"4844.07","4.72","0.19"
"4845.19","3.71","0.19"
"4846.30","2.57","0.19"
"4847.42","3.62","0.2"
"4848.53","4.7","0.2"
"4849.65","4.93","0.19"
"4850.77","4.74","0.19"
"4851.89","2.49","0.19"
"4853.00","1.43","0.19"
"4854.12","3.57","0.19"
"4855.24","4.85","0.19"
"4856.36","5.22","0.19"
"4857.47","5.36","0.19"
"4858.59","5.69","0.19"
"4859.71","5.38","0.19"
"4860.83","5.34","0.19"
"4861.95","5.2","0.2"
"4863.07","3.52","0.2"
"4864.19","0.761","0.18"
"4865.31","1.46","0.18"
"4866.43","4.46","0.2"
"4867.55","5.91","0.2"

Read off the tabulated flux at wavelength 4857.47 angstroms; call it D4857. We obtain 5.36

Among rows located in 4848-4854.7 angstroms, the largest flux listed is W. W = 4.93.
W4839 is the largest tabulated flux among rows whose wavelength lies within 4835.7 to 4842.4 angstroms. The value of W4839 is 4.8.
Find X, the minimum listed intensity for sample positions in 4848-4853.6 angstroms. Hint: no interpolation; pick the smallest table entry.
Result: 1.43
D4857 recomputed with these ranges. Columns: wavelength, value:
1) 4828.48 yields 4.37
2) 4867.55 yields 5.91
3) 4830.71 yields 2.43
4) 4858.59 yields 5.69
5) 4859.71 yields 5.38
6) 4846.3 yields 2.57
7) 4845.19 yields 3.71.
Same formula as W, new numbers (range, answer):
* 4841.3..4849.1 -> 4.72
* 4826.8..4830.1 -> 4.37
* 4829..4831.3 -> 4.07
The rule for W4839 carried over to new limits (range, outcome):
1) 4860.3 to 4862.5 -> 5.34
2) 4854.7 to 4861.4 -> 5.69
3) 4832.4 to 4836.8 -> 4.39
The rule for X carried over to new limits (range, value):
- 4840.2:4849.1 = 2.57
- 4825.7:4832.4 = 0.526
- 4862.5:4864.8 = 0.761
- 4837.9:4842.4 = 3.02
